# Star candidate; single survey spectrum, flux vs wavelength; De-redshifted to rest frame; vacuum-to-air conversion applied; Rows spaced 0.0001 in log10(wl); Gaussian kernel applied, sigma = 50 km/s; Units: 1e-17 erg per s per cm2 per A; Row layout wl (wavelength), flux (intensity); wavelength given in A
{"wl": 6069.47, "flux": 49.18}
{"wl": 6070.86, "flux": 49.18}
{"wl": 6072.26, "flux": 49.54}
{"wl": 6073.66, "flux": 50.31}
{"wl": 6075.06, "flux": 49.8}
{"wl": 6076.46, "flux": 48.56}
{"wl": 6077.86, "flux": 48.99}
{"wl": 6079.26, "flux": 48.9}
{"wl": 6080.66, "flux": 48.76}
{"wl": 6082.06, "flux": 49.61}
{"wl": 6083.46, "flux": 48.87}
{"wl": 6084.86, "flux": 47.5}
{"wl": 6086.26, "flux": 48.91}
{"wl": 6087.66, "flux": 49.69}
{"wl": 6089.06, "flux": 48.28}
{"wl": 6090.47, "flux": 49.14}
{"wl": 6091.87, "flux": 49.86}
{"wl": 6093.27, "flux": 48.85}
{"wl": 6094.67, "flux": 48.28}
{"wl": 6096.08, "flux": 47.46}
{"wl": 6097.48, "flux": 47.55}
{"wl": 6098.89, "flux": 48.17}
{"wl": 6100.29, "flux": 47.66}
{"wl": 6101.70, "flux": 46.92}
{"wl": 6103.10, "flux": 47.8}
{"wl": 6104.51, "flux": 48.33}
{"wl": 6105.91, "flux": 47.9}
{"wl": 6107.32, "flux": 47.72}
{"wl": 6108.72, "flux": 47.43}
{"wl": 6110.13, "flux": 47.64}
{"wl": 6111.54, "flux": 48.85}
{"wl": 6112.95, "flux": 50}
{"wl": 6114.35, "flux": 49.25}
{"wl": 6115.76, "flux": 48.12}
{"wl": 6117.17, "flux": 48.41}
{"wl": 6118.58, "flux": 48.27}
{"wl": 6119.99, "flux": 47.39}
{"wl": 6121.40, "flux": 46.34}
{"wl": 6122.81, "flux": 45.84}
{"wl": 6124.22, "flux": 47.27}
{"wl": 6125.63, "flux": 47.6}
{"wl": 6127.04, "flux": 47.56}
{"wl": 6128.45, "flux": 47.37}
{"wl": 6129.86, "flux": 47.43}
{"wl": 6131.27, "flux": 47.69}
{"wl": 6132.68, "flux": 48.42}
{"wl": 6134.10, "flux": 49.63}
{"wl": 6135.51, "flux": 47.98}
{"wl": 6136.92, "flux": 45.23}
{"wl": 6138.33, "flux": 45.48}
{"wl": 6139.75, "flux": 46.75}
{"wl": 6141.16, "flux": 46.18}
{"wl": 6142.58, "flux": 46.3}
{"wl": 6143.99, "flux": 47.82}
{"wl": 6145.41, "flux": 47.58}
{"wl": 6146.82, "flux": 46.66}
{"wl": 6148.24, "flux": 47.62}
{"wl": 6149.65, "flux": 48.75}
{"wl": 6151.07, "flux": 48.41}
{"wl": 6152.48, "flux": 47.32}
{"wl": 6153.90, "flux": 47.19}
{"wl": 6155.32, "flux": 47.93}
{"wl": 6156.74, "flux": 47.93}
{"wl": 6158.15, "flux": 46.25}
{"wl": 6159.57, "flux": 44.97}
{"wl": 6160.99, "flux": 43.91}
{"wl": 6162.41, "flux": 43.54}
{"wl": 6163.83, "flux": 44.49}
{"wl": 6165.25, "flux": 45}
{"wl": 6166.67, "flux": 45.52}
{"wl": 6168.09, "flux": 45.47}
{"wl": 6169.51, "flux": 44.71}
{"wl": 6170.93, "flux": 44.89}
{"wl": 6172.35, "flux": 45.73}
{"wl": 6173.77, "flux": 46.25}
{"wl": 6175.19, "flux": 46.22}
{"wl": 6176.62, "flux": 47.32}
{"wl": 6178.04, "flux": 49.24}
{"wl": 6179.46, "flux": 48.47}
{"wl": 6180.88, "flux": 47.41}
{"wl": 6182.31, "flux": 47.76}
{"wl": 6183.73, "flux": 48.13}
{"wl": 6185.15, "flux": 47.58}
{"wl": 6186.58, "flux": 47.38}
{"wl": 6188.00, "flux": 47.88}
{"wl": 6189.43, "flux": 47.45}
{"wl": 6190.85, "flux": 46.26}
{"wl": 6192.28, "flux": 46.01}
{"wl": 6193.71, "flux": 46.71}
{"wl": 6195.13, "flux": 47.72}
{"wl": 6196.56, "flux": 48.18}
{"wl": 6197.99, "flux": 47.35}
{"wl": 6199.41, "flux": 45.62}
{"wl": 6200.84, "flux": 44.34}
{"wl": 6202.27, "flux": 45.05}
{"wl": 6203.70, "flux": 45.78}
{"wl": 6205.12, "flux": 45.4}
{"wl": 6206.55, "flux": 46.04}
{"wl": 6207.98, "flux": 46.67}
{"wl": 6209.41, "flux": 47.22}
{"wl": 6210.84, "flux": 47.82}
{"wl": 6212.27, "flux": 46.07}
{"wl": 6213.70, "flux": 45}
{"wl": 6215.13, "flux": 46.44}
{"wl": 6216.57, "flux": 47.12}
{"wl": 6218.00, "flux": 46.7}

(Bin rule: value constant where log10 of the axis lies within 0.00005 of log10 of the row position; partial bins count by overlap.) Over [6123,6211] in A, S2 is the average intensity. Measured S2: 46.8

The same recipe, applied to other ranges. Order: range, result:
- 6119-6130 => 47.1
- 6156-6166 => 45.2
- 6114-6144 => 47.3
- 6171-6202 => 47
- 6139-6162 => 46.9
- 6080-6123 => 48.2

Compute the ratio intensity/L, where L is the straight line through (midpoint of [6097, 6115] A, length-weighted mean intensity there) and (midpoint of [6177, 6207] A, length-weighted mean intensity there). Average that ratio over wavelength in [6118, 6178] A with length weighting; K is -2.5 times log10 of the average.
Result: 0.02 mag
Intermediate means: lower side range 48.1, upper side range 47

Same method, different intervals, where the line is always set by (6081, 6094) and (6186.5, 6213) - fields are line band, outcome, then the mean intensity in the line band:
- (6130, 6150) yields 0.01 mag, 47.3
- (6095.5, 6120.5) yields 0.01 mag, 48.1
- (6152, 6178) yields 0.03 mag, 45.9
